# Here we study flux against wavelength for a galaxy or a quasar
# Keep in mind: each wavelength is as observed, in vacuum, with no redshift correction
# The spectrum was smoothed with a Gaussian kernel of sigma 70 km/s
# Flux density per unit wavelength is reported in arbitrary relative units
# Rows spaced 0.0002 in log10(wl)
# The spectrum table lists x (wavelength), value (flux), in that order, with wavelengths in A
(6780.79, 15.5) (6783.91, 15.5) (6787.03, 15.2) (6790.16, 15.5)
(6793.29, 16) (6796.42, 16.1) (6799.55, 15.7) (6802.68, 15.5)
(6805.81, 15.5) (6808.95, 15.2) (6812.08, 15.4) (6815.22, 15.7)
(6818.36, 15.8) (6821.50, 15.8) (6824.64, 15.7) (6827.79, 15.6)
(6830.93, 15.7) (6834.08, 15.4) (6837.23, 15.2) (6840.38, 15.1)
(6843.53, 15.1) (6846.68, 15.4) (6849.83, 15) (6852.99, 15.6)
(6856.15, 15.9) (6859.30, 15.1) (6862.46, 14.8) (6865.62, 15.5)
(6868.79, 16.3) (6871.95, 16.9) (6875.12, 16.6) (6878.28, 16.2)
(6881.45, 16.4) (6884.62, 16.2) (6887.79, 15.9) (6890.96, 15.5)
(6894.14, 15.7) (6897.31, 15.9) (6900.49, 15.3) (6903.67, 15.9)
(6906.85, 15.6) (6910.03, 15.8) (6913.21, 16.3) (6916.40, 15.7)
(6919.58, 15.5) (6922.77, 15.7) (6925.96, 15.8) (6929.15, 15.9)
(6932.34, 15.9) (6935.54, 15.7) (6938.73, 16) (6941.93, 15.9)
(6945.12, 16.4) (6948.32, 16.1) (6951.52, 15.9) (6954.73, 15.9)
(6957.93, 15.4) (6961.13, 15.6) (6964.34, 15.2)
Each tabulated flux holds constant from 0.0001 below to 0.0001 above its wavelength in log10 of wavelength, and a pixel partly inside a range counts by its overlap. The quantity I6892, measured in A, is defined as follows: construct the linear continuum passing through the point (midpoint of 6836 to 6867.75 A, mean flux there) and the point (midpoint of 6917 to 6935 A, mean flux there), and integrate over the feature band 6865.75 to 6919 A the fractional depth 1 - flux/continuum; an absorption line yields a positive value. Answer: -1.54 A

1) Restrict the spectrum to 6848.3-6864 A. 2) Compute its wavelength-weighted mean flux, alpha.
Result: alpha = 15.3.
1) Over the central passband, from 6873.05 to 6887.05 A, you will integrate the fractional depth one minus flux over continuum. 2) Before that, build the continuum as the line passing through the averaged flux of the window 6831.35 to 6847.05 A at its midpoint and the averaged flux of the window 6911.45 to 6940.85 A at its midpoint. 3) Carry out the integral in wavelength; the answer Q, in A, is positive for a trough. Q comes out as -0.7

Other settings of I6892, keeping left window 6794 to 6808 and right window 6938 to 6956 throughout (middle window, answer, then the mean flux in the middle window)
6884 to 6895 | 0.07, 15.8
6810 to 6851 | 0.80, 15.5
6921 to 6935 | 0.16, 15.8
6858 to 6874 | 0.09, 15.7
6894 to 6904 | 0.16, 15.7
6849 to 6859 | 0.21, 15.5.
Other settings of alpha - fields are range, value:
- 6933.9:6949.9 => 16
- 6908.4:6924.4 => 15.8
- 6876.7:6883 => 16.3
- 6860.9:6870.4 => 15.5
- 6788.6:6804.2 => 15.8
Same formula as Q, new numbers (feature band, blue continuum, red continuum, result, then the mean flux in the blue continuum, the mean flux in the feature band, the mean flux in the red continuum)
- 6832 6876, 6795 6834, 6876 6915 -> 0.60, 15.6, 15.5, 15.9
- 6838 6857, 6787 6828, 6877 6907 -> 0.51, 15.6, 15.3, 15.9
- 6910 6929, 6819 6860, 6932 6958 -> 0.02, 15.4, 15.8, 15.9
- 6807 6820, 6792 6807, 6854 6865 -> 0.11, 15.8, 15.5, 15.3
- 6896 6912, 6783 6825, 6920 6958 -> 0.11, 15.6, 15.7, 15.9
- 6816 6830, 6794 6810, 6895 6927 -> -0.06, 15.6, 15.7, 15.7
